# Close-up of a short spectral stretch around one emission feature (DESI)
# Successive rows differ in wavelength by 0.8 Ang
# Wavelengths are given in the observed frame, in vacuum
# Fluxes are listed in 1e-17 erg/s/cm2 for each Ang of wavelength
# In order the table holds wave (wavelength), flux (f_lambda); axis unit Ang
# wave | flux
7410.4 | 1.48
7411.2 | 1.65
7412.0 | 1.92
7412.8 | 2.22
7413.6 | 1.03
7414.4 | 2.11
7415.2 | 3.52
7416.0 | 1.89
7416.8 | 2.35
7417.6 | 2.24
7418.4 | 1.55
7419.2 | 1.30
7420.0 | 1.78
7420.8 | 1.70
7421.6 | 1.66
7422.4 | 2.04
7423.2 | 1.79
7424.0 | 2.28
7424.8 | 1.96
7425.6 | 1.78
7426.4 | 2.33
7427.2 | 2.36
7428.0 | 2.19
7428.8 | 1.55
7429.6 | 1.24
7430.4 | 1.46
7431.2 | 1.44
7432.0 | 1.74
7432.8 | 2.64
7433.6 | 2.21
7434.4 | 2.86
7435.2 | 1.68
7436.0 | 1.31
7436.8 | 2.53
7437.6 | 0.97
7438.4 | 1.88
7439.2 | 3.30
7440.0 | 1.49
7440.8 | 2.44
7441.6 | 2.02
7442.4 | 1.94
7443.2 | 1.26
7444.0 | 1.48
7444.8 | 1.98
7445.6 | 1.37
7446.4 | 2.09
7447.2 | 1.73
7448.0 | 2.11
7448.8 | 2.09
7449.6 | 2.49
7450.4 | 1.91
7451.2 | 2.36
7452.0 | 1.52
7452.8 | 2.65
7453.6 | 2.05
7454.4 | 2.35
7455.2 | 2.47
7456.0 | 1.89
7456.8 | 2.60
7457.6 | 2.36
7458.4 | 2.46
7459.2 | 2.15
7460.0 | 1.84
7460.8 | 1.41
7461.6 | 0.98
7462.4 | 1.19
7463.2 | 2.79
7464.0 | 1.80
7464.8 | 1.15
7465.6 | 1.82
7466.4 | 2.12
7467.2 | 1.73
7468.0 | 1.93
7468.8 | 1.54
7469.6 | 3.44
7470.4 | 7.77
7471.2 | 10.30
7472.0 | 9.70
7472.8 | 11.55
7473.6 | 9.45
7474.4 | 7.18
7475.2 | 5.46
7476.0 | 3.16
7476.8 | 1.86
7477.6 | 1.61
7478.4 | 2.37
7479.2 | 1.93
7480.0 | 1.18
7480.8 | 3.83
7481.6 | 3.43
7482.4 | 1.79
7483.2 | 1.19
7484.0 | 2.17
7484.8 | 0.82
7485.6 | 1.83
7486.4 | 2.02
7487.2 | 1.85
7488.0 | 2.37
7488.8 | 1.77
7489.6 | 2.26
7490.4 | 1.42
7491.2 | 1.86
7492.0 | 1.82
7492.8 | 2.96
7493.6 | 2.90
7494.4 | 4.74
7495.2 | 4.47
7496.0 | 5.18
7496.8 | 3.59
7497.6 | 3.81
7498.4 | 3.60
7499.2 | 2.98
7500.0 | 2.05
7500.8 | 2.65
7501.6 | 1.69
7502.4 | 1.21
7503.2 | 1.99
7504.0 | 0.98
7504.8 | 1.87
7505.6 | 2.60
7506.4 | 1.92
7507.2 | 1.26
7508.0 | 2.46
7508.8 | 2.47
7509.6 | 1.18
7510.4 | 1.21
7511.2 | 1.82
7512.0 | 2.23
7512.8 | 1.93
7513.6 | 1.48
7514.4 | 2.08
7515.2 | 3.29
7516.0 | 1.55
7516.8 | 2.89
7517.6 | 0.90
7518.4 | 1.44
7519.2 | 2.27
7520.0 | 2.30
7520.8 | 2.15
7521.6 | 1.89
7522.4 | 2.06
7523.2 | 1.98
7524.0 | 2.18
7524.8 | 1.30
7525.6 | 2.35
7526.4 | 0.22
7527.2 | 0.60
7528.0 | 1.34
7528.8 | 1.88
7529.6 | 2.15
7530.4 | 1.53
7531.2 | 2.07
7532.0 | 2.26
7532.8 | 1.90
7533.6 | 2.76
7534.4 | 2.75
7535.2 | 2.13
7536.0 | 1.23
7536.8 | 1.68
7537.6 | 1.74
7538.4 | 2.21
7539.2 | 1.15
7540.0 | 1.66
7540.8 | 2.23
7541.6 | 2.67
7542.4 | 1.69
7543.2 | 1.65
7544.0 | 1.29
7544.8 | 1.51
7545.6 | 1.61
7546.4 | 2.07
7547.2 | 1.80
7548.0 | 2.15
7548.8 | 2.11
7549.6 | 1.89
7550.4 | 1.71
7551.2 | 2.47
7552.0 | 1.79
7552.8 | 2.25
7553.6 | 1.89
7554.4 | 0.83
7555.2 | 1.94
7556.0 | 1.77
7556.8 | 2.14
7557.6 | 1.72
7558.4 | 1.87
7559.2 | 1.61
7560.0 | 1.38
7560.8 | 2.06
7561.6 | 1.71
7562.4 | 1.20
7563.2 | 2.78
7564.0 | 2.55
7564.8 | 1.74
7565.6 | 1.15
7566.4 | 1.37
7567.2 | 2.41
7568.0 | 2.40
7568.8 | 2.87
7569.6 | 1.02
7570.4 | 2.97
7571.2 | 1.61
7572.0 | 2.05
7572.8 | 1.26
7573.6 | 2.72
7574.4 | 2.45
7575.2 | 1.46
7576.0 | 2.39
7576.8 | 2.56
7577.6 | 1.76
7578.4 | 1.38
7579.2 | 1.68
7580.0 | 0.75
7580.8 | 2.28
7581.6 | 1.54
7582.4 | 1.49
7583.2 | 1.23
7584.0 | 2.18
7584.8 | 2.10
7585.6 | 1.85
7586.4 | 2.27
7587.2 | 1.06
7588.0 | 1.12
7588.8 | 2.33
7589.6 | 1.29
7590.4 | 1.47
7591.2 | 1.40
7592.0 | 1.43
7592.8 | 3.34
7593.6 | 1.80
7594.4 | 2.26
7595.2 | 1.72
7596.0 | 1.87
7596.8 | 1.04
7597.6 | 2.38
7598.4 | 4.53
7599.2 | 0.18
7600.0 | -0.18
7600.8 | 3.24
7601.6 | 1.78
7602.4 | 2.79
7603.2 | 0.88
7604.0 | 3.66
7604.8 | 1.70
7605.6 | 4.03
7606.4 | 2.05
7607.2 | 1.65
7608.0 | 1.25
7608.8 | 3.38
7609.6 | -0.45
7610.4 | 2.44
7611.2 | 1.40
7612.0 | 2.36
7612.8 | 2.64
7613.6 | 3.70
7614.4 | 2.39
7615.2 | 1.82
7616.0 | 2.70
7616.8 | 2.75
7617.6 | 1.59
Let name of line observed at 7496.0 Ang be [N II] 6583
